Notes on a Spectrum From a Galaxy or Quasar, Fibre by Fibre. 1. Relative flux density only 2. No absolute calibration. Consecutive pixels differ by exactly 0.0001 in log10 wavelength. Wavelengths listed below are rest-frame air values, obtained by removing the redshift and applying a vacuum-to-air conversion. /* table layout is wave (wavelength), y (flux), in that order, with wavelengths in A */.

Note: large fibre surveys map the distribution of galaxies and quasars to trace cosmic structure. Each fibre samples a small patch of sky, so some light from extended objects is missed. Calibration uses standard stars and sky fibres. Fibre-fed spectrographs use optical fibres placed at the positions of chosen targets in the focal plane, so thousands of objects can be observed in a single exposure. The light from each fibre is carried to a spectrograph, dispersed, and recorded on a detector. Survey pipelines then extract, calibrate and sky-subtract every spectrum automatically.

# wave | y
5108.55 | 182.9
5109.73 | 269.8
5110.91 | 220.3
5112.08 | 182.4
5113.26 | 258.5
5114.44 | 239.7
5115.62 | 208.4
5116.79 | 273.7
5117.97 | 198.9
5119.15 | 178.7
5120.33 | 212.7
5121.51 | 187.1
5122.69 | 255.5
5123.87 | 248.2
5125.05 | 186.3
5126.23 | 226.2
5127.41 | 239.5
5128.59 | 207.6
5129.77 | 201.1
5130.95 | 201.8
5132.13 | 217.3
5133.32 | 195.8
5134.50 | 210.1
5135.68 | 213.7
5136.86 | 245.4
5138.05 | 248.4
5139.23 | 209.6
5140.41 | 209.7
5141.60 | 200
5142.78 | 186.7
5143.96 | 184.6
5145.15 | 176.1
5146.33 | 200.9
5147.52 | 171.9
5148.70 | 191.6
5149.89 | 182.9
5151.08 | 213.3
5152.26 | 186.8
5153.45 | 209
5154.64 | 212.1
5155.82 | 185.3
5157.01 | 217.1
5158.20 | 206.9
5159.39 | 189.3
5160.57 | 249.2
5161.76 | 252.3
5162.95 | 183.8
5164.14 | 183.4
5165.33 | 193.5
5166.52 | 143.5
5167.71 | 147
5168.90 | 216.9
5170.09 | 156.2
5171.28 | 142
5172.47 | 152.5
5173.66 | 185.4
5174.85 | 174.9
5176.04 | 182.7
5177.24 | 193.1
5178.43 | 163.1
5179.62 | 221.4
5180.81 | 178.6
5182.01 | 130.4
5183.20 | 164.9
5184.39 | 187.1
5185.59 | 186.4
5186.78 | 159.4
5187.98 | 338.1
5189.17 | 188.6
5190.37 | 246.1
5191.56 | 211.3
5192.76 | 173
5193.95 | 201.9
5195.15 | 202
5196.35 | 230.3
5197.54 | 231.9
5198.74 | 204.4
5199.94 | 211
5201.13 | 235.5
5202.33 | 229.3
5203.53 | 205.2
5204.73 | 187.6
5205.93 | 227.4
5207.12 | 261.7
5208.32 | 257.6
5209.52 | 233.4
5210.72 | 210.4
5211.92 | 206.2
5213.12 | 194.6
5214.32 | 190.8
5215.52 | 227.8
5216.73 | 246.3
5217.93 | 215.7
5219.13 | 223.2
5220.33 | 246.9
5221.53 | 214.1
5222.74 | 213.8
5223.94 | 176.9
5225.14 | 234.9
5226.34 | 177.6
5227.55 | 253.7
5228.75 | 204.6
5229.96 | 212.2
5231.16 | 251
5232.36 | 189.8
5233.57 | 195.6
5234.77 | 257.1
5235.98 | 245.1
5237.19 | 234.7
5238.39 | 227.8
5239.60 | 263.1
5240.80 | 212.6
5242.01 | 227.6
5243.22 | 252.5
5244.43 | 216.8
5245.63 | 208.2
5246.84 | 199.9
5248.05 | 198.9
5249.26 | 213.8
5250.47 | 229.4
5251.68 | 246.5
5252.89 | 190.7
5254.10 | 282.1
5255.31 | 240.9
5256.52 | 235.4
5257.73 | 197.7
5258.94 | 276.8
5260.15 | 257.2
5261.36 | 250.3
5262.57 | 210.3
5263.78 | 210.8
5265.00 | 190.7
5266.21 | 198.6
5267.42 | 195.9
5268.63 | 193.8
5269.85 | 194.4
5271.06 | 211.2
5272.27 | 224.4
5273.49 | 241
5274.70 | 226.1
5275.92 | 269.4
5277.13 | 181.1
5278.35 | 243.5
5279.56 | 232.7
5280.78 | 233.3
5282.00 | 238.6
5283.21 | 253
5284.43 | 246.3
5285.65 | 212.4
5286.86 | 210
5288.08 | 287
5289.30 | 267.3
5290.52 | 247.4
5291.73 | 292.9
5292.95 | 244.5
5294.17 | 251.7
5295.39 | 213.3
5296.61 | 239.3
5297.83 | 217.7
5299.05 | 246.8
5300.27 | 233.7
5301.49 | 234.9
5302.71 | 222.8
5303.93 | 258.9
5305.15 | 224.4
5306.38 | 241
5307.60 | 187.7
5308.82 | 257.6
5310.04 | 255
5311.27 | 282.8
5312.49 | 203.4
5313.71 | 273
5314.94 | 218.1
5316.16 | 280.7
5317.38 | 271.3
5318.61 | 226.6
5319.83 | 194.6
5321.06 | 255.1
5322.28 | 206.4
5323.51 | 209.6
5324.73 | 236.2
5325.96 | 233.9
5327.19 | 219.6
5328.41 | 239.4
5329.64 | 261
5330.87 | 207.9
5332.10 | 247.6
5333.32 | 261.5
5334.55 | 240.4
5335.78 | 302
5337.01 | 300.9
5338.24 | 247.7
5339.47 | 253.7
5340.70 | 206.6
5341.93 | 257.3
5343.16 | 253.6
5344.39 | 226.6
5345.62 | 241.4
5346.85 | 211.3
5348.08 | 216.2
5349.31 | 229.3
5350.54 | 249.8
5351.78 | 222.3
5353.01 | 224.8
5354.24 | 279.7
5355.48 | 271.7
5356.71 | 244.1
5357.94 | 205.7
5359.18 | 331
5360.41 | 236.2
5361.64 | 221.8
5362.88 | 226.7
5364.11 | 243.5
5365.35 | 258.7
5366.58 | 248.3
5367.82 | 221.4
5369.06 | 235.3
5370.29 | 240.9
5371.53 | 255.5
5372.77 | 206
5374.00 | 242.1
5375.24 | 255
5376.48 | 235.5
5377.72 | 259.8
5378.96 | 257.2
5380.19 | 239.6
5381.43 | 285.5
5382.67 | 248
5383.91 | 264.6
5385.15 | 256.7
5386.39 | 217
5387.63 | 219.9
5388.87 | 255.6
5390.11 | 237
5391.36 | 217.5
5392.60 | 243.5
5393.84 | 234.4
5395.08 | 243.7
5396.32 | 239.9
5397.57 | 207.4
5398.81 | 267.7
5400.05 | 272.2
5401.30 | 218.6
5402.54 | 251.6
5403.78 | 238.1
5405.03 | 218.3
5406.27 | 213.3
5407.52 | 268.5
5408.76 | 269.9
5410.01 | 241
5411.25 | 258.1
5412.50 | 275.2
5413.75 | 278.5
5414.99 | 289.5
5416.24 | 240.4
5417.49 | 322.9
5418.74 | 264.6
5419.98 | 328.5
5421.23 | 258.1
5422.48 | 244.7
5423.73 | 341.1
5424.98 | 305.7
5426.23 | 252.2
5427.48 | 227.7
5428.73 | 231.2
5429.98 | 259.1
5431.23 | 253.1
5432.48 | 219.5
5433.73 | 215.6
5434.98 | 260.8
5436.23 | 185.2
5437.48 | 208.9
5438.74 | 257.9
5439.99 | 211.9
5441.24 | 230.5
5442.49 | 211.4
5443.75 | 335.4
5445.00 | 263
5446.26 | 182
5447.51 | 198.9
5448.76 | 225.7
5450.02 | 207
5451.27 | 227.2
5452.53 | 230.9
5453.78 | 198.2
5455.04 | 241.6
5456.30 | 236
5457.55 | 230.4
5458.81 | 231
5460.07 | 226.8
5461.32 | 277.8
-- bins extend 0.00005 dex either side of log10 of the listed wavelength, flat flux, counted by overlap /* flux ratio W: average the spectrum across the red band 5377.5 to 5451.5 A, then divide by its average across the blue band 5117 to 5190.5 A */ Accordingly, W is 1.25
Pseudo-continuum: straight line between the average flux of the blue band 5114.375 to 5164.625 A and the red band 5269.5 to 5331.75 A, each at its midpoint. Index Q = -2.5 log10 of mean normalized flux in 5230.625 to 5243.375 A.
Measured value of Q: -0.03 mag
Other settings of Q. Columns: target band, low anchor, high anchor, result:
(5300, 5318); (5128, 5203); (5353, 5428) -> -0.047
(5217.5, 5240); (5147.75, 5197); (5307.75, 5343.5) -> -0.053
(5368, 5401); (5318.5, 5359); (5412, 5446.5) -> 0.022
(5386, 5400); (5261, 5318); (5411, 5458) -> 0.032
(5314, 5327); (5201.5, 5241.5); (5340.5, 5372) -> 0.011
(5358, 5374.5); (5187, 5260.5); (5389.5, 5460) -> -0.017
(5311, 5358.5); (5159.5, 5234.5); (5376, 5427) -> -0.009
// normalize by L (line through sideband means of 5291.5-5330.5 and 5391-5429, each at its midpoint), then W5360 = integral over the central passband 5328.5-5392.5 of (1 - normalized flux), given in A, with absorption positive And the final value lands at 0.75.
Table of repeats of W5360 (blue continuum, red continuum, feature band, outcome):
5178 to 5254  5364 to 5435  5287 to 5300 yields -1.02 A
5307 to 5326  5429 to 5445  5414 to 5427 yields -2.50 A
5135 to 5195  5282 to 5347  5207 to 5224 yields -0.86 A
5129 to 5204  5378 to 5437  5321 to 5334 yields 0.04 A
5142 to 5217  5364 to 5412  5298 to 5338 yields -2.22 A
